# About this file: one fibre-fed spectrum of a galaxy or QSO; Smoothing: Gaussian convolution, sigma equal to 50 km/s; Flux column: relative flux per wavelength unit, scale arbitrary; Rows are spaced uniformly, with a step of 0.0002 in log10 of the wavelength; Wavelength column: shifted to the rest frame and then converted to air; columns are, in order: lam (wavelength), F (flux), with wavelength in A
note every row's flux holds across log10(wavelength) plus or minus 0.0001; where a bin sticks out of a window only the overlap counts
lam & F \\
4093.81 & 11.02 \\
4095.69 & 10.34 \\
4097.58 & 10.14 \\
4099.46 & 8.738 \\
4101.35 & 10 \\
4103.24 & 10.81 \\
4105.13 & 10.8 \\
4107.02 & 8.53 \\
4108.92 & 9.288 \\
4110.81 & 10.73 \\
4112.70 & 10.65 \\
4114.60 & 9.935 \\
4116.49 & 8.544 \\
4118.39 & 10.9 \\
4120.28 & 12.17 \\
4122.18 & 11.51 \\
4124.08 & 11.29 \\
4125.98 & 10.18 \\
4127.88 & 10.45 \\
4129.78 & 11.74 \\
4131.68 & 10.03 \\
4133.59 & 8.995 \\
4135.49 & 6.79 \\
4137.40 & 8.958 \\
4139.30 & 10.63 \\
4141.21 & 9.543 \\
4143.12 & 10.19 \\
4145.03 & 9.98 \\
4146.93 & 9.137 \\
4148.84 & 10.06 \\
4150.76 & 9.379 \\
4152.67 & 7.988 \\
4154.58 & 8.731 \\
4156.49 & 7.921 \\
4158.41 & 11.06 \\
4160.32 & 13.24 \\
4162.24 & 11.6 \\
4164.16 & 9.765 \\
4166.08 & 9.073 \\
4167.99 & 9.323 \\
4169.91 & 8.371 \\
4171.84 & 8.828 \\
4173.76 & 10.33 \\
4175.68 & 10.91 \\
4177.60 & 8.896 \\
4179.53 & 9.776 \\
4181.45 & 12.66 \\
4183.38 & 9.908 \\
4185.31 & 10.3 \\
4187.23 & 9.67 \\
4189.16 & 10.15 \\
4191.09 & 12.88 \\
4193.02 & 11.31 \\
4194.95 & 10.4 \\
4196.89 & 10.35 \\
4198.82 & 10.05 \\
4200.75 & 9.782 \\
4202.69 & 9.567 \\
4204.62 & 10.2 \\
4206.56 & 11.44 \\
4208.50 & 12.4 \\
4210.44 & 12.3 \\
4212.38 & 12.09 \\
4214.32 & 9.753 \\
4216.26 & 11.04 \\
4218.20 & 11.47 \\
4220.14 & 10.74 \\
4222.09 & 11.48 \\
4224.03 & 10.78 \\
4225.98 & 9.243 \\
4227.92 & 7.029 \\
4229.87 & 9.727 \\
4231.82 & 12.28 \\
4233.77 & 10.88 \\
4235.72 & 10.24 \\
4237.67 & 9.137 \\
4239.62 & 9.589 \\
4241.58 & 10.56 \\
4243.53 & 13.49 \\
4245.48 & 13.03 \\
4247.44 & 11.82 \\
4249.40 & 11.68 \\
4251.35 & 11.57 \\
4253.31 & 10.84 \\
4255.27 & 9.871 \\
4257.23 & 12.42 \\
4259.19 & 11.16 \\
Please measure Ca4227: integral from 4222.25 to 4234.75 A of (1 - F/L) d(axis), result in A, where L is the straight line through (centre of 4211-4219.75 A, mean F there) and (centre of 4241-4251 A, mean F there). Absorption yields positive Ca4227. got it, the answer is 1.6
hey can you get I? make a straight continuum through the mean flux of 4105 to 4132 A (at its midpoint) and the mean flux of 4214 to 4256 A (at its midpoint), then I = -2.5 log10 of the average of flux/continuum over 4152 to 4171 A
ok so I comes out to 0.09 mag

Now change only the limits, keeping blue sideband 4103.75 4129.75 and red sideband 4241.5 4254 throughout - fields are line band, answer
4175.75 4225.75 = 0.07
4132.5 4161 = 0.14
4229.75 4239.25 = 0.13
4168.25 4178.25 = 0.17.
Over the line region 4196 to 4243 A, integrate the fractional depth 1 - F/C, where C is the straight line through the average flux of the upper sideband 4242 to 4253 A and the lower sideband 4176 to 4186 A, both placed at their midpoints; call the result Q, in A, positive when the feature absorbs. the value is 3.45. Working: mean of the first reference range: 10.3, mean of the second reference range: 12.1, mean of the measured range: 10.5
